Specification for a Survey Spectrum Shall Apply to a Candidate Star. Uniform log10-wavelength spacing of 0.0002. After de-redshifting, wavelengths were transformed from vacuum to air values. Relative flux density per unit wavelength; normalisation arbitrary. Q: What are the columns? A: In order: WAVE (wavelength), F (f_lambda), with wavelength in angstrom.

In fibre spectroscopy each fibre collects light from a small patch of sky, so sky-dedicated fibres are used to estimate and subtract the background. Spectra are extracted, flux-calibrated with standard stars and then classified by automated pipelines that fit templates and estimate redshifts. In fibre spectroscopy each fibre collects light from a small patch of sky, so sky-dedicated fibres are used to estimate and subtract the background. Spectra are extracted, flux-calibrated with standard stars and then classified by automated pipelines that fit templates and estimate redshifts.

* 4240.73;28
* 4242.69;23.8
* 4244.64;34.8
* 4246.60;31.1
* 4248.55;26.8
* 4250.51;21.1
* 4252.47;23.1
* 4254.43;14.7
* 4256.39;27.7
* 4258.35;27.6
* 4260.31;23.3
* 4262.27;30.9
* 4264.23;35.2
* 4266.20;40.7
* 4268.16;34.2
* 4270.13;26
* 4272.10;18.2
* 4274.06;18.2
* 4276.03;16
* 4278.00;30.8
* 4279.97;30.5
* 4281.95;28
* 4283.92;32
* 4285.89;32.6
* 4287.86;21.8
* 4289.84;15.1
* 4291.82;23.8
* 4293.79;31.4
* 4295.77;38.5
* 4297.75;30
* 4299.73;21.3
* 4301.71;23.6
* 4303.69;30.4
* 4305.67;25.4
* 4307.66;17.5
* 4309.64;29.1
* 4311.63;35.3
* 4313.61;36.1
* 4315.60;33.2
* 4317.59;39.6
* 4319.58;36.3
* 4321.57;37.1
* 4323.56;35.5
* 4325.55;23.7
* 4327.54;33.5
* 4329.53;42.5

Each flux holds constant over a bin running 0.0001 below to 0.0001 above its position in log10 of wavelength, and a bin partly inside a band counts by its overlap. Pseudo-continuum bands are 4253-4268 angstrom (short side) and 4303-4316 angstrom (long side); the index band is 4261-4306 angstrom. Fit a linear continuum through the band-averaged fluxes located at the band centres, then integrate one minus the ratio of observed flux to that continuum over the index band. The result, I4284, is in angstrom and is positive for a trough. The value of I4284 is 2.2 angstrom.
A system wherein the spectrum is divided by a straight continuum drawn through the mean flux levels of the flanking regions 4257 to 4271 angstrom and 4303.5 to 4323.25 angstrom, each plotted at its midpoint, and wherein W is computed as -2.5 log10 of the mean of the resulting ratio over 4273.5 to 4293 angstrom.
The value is 0.25 mag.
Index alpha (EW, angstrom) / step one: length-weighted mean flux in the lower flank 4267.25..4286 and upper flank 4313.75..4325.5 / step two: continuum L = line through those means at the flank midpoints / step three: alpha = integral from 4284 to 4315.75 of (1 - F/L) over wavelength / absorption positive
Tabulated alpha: 3.4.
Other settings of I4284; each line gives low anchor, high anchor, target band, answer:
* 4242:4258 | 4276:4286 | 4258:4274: -0.9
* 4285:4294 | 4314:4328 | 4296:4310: 1.2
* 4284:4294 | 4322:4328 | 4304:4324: -1.9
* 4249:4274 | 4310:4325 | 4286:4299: 1.9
